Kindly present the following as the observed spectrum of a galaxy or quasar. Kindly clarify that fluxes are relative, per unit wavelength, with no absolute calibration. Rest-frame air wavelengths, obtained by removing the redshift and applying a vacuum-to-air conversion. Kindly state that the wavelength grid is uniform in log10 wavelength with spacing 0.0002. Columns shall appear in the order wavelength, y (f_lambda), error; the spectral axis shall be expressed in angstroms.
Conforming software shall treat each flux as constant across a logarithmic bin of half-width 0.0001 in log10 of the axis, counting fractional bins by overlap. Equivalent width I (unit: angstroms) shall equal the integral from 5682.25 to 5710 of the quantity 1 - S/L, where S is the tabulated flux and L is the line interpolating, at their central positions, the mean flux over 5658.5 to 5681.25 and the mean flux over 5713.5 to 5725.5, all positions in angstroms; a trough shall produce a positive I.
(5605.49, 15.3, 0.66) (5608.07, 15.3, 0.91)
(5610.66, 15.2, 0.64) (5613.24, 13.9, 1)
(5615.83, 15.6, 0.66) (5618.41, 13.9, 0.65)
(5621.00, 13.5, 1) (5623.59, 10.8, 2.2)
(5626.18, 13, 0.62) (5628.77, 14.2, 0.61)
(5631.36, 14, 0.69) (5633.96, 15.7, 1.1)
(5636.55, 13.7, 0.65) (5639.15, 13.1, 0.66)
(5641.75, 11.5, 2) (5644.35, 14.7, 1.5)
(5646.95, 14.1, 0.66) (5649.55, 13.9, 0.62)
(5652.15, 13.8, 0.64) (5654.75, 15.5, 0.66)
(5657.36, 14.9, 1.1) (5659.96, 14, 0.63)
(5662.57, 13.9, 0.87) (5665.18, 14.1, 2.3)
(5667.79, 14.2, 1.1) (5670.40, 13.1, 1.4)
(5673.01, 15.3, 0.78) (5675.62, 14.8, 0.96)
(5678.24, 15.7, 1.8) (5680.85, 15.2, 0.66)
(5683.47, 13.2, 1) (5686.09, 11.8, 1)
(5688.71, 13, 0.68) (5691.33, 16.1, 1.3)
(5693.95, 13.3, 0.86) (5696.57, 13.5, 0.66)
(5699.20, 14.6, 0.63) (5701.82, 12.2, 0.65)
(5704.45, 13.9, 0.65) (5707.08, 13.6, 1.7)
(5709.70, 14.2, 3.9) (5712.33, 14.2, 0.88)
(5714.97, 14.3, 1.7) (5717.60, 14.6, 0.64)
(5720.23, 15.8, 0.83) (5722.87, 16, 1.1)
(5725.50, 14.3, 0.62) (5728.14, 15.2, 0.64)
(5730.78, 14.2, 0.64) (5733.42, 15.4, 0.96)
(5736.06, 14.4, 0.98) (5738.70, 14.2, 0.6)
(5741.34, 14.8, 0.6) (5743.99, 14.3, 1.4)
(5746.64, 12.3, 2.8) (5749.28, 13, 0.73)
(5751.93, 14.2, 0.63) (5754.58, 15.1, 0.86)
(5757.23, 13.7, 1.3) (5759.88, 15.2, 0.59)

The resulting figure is 2.3 angstroms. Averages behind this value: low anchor 14.5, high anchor 15.1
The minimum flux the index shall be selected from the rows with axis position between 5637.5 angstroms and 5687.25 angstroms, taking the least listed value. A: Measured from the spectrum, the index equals 11.5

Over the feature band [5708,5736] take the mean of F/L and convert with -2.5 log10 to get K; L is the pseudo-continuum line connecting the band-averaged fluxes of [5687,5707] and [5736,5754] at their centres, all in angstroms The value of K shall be -0.07 mag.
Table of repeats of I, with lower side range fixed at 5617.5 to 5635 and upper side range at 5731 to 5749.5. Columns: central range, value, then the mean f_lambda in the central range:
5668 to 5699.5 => -0.6 angstroms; 14.1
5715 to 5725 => -0.9 angstroms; 15.2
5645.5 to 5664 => -0.8 angstroms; 14.3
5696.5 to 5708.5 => 0.3 angstroms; 13.6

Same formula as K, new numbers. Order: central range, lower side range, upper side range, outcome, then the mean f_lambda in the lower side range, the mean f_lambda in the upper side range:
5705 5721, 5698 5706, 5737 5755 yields -0.06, 13.6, 13.9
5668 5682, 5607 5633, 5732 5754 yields -0.06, 13.9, 14.1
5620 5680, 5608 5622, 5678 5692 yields 0.02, 14.5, 14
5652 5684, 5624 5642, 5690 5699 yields -0.04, 13.6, 14.3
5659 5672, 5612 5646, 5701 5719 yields -0.01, 13.7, 13.9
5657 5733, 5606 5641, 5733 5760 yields -0.01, 14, 14.2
